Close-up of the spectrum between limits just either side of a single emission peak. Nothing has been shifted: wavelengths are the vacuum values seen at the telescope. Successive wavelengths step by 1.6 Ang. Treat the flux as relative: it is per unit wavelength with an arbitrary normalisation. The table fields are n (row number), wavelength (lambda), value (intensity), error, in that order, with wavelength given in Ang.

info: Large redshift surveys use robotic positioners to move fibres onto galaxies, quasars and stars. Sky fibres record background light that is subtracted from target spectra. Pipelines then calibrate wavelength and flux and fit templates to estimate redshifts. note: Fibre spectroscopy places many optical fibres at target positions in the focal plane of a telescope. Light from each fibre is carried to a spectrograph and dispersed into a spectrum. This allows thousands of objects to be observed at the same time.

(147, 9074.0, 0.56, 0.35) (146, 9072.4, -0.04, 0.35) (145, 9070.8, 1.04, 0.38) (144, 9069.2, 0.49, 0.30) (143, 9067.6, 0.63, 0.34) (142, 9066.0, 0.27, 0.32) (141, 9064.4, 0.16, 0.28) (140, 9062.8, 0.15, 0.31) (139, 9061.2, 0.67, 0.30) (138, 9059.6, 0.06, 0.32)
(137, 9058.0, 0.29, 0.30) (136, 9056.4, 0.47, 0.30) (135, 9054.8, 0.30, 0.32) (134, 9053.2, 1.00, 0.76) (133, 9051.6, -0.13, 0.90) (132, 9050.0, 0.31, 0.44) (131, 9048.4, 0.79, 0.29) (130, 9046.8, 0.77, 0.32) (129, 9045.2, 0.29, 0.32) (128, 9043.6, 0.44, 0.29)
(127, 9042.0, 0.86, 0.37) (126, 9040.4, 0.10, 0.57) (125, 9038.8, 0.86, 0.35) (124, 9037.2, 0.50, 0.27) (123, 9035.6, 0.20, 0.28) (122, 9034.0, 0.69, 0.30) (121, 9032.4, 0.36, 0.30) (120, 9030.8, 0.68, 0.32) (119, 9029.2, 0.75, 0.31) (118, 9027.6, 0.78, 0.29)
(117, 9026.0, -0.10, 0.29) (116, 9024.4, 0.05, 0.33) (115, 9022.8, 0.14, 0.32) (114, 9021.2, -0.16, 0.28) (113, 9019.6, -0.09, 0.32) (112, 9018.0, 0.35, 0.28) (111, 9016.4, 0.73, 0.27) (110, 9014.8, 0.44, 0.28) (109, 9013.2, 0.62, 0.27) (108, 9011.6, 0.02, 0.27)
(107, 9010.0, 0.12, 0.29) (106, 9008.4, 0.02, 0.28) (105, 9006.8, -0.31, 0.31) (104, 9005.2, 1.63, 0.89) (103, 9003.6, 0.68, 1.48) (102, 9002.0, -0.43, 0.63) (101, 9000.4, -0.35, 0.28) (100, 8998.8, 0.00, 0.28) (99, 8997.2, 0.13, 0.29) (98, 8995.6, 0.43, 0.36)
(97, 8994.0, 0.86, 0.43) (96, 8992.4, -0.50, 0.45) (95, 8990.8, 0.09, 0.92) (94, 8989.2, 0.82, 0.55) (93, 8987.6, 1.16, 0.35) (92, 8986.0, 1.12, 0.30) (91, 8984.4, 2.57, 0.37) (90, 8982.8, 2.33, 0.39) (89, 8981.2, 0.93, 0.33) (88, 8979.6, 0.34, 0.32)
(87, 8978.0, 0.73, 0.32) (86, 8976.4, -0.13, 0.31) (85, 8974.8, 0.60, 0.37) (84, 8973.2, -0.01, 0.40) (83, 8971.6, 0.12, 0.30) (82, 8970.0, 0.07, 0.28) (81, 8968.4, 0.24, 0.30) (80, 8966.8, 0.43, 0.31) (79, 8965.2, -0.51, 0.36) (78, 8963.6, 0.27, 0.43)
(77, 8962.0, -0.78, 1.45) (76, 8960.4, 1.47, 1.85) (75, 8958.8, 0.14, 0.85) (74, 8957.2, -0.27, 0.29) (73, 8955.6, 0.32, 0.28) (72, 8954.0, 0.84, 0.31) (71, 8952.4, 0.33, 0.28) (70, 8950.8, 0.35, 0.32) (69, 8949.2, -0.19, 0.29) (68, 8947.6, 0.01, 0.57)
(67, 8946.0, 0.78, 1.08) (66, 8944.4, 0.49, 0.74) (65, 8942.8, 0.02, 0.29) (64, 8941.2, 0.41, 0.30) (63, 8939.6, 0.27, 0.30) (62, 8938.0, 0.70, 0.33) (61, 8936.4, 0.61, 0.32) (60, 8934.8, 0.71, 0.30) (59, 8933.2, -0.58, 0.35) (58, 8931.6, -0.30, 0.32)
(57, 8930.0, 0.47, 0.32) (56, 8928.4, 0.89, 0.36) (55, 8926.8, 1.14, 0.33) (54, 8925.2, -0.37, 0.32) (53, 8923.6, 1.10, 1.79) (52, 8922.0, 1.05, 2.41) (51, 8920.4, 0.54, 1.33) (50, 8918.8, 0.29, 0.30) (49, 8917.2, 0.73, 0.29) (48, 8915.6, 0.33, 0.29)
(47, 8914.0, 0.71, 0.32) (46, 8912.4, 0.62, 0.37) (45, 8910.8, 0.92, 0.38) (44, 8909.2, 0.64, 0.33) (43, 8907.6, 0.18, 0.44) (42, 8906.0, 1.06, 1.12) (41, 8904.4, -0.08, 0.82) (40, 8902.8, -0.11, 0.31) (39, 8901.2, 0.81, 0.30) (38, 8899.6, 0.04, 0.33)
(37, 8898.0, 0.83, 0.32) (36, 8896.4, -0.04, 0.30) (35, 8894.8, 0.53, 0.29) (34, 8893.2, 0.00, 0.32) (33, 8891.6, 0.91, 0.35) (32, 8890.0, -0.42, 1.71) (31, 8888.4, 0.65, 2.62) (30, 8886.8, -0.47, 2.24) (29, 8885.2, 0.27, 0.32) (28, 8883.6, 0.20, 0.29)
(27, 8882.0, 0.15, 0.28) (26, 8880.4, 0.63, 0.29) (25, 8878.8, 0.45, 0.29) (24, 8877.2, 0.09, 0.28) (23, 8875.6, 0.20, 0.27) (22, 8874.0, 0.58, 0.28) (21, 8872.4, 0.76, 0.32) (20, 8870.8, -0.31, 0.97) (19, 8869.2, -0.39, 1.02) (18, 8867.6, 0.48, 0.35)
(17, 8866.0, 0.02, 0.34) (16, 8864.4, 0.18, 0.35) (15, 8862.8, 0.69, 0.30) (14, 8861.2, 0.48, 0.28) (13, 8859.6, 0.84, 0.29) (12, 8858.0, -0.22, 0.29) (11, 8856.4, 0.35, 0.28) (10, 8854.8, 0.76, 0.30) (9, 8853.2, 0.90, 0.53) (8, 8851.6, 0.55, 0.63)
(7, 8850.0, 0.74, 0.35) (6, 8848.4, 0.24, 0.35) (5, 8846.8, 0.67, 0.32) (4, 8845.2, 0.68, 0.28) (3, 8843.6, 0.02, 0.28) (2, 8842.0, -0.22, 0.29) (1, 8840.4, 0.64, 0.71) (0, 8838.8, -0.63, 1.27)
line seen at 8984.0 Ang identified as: Hgamma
